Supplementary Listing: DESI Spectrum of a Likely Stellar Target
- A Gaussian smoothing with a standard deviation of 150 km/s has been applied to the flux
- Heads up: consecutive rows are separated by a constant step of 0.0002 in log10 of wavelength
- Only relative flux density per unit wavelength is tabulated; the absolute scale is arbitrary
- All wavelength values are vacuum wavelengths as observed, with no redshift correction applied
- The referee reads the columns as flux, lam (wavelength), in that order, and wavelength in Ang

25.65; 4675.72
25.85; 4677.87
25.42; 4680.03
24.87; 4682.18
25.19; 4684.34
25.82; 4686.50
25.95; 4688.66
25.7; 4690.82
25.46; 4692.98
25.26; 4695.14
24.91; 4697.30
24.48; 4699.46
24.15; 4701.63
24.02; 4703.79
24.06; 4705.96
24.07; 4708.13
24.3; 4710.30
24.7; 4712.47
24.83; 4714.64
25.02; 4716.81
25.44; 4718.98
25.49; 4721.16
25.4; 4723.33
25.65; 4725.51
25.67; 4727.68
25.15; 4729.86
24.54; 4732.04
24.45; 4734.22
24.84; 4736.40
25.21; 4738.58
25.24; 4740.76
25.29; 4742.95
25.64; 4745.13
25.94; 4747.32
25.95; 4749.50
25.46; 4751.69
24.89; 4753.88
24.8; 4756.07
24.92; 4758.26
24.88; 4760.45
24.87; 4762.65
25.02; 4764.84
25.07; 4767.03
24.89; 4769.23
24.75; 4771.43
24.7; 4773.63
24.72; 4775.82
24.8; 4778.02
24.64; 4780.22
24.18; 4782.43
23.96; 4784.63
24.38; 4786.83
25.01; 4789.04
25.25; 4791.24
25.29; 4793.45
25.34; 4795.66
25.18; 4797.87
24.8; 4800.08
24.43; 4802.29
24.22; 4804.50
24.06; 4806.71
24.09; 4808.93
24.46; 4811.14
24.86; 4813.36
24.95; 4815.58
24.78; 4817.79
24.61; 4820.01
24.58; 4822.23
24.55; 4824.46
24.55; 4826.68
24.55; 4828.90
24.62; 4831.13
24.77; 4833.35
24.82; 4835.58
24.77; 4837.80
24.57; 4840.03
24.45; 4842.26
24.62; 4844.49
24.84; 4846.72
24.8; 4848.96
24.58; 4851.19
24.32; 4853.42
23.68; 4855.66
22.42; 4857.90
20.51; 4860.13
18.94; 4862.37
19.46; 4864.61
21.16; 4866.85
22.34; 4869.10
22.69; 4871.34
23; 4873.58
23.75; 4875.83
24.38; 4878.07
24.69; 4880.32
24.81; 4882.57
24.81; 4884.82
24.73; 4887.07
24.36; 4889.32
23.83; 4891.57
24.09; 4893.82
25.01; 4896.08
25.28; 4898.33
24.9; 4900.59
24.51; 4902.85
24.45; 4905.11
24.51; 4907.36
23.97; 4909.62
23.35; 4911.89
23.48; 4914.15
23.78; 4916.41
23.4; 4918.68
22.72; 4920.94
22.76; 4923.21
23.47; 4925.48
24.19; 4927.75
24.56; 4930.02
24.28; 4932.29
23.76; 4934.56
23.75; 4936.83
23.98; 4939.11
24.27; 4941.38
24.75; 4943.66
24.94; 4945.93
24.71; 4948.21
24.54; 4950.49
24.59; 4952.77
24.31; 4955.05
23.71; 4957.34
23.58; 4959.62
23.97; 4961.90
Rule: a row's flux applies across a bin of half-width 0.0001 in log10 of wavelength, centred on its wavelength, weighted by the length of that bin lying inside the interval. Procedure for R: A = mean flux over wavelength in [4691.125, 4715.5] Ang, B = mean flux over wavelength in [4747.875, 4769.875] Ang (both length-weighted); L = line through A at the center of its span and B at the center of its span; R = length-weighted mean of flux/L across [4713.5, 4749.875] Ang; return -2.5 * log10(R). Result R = -0.02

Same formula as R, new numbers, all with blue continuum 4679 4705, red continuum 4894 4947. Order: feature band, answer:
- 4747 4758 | -0.02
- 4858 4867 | 0.20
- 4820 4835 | 0.00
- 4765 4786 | 0.00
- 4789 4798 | -0.03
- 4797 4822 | 0.00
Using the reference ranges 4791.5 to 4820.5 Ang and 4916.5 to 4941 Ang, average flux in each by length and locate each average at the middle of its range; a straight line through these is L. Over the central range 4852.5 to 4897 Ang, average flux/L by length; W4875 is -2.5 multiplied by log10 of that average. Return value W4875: 0.05 mag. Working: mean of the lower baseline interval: 24.7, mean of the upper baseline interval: 23.7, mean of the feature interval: 23.1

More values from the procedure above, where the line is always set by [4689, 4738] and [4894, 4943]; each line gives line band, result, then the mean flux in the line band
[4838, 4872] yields 0.06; 22.9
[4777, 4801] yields -0.01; 24.8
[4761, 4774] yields -0.01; 24.9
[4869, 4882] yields 0.03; 23.6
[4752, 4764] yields -0.01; 24.9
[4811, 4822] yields -0.01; 24.7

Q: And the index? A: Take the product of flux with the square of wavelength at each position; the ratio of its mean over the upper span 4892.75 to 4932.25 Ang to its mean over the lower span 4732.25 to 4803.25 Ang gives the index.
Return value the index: 1.02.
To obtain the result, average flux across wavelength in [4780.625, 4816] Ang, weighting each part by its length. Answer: 24.6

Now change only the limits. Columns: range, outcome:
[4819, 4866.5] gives 23.7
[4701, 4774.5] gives 25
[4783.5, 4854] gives 24.7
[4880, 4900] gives 24.6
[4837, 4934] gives 23.7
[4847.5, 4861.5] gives 23.3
